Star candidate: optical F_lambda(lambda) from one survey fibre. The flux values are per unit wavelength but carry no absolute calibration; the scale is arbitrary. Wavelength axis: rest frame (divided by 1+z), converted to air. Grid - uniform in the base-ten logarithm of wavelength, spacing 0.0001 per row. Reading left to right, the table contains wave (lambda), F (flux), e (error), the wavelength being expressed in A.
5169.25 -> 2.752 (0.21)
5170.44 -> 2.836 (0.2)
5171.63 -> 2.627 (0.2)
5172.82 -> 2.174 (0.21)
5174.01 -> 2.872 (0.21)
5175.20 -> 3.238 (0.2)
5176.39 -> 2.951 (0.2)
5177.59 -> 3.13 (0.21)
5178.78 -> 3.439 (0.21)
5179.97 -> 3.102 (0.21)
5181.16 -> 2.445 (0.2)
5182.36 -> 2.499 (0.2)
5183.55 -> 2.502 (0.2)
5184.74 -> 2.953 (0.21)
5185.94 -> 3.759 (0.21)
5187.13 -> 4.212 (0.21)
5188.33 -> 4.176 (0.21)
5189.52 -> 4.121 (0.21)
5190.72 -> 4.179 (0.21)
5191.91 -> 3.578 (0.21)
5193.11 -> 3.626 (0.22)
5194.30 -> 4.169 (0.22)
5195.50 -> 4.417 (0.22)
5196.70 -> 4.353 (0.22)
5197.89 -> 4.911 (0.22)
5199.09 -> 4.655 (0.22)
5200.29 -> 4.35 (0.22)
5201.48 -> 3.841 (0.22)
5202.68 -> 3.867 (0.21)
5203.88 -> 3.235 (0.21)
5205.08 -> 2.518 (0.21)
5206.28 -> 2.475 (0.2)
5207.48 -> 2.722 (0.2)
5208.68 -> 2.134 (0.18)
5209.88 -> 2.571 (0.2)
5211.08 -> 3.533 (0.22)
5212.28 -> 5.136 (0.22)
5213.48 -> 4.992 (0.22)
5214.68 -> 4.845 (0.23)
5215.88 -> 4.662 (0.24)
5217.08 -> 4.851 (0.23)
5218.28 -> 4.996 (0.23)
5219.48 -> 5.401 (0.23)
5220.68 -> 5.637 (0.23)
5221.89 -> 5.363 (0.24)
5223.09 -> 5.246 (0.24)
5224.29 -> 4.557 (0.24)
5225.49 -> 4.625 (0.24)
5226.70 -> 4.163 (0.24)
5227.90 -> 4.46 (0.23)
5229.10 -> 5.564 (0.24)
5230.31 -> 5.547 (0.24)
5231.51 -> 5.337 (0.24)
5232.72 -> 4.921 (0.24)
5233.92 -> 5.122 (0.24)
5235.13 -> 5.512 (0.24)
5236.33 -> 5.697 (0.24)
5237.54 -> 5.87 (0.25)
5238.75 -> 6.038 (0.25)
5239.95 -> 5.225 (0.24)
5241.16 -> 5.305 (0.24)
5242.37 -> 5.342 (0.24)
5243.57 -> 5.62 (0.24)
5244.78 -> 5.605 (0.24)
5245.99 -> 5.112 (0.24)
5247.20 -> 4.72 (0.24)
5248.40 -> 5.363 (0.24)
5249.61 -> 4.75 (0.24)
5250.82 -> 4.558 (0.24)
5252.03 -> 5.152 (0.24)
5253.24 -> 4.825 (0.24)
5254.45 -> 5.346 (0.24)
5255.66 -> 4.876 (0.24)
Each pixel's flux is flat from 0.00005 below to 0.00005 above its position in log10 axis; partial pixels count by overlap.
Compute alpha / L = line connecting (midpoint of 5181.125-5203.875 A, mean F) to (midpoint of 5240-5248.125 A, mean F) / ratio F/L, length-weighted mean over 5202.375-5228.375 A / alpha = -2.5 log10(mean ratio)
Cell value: 0.08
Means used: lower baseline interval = 3.84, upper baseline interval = 5.28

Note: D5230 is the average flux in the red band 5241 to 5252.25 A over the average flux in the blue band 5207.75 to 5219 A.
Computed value 1.24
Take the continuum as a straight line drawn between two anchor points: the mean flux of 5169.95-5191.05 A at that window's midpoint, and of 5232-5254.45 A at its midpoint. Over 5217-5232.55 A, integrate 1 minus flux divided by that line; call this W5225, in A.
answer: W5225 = -1.4 A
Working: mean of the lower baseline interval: 3.17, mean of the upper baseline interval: 5.26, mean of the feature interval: 5.06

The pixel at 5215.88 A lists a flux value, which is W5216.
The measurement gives 4.662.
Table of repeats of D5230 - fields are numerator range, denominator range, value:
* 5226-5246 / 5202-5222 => 1.32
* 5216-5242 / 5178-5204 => 1.39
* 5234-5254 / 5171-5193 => 1.64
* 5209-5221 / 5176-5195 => 1.33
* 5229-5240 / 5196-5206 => 1.40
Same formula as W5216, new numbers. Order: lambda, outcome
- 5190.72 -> 4.179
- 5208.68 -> 2.134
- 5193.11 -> 3.626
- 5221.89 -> 5.363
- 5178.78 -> 3.439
